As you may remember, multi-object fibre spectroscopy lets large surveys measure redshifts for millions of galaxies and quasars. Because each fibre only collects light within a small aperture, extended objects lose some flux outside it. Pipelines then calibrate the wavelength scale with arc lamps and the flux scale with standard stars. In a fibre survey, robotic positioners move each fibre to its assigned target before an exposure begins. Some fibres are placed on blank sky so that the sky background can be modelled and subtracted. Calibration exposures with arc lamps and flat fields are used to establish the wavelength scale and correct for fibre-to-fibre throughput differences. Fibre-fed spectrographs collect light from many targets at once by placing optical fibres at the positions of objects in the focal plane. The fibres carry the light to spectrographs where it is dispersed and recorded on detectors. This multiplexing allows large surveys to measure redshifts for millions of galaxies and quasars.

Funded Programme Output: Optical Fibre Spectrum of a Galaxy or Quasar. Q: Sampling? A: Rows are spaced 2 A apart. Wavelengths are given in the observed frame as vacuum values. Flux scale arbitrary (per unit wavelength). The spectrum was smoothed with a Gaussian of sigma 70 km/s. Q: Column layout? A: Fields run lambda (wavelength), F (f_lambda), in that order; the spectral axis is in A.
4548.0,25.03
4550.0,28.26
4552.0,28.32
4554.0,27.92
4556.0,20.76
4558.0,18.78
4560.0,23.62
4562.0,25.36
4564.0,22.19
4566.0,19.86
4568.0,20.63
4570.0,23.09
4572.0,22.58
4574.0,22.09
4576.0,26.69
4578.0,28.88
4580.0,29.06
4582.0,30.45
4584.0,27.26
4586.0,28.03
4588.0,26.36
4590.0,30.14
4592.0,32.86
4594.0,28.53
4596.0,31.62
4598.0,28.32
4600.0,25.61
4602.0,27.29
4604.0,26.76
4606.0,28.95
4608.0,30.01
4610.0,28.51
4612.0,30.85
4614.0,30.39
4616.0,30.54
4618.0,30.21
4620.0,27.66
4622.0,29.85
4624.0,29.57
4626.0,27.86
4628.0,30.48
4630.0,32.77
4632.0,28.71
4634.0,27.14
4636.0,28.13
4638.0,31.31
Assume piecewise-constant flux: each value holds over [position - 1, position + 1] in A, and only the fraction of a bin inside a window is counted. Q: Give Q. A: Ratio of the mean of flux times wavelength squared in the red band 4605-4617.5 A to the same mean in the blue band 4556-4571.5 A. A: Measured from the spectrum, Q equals 1.4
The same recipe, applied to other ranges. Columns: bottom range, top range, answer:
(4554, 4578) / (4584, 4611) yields 1.27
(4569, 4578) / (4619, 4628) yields 1.22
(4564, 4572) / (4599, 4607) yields 1.28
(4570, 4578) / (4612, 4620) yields 1.26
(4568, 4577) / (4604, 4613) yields 1.28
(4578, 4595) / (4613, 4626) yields 1.03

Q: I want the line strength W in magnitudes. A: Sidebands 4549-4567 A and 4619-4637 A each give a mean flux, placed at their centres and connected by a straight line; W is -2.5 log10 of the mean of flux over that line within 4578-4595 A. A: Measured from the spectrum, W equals -0.12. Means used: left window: 23.9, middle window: 29.1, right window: 29.1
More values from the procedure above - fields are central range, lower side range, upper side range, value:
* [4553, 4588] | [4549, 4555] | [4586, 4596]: 0.17 mag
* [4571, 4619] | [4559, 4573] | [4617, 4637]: -0.11 mag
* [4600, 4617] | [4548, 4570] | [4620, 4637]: -0.05 mag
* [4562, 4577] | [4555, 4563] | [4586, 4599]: 0.08 mag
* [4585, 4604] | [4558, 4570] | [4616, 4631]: -0.10 mag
